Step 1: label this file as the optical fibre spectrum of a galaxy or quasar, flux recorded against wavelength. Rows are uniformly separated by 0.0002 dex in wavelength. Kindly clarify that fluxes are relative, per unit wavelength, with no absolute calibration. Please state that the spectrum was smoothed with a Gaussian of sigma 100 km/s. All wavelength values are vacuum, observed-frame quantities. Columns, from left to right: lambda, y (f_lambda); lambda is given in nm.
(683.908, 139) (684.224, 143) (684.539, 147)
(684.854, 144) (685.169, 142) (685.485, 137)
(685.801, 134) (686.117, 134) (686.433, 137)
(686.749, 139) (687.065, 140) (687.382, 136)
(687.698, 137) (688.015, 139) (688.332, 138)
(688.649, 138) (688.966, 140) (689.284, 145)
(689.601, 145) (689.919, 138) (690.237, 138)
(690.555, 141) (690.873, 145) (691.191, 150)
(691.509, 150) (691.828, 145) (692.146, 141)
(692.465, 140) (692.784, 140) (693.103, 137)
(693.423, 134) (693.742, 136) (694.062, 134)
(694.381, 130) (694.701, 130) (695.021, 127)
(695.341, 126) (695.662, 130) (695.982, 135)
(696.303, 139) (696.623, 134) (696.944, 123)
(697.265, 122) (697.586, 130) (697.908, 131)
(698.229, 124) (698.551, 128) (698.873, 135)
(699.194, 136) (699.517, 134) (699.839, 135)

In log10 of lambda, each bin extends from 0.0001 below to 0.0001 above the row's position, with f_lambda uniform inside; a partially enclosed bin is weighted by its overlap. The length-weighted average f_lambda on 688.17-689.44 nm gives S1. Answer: 140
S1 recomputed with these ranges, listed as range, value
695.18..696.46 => 132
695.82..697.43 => 131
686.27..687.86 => 138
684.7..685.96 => 139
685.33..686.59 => 135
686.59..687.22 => 140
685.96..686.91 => 137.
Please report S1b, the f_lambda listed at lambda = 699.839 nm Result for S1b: 135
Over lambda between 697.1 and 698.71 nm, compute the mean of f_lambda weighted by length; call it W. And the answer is 127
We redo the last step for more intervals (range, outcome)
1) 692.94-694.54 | 134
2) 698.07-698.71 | 126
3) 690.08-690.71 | 139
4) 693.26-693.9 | 135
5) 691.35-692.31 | 145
